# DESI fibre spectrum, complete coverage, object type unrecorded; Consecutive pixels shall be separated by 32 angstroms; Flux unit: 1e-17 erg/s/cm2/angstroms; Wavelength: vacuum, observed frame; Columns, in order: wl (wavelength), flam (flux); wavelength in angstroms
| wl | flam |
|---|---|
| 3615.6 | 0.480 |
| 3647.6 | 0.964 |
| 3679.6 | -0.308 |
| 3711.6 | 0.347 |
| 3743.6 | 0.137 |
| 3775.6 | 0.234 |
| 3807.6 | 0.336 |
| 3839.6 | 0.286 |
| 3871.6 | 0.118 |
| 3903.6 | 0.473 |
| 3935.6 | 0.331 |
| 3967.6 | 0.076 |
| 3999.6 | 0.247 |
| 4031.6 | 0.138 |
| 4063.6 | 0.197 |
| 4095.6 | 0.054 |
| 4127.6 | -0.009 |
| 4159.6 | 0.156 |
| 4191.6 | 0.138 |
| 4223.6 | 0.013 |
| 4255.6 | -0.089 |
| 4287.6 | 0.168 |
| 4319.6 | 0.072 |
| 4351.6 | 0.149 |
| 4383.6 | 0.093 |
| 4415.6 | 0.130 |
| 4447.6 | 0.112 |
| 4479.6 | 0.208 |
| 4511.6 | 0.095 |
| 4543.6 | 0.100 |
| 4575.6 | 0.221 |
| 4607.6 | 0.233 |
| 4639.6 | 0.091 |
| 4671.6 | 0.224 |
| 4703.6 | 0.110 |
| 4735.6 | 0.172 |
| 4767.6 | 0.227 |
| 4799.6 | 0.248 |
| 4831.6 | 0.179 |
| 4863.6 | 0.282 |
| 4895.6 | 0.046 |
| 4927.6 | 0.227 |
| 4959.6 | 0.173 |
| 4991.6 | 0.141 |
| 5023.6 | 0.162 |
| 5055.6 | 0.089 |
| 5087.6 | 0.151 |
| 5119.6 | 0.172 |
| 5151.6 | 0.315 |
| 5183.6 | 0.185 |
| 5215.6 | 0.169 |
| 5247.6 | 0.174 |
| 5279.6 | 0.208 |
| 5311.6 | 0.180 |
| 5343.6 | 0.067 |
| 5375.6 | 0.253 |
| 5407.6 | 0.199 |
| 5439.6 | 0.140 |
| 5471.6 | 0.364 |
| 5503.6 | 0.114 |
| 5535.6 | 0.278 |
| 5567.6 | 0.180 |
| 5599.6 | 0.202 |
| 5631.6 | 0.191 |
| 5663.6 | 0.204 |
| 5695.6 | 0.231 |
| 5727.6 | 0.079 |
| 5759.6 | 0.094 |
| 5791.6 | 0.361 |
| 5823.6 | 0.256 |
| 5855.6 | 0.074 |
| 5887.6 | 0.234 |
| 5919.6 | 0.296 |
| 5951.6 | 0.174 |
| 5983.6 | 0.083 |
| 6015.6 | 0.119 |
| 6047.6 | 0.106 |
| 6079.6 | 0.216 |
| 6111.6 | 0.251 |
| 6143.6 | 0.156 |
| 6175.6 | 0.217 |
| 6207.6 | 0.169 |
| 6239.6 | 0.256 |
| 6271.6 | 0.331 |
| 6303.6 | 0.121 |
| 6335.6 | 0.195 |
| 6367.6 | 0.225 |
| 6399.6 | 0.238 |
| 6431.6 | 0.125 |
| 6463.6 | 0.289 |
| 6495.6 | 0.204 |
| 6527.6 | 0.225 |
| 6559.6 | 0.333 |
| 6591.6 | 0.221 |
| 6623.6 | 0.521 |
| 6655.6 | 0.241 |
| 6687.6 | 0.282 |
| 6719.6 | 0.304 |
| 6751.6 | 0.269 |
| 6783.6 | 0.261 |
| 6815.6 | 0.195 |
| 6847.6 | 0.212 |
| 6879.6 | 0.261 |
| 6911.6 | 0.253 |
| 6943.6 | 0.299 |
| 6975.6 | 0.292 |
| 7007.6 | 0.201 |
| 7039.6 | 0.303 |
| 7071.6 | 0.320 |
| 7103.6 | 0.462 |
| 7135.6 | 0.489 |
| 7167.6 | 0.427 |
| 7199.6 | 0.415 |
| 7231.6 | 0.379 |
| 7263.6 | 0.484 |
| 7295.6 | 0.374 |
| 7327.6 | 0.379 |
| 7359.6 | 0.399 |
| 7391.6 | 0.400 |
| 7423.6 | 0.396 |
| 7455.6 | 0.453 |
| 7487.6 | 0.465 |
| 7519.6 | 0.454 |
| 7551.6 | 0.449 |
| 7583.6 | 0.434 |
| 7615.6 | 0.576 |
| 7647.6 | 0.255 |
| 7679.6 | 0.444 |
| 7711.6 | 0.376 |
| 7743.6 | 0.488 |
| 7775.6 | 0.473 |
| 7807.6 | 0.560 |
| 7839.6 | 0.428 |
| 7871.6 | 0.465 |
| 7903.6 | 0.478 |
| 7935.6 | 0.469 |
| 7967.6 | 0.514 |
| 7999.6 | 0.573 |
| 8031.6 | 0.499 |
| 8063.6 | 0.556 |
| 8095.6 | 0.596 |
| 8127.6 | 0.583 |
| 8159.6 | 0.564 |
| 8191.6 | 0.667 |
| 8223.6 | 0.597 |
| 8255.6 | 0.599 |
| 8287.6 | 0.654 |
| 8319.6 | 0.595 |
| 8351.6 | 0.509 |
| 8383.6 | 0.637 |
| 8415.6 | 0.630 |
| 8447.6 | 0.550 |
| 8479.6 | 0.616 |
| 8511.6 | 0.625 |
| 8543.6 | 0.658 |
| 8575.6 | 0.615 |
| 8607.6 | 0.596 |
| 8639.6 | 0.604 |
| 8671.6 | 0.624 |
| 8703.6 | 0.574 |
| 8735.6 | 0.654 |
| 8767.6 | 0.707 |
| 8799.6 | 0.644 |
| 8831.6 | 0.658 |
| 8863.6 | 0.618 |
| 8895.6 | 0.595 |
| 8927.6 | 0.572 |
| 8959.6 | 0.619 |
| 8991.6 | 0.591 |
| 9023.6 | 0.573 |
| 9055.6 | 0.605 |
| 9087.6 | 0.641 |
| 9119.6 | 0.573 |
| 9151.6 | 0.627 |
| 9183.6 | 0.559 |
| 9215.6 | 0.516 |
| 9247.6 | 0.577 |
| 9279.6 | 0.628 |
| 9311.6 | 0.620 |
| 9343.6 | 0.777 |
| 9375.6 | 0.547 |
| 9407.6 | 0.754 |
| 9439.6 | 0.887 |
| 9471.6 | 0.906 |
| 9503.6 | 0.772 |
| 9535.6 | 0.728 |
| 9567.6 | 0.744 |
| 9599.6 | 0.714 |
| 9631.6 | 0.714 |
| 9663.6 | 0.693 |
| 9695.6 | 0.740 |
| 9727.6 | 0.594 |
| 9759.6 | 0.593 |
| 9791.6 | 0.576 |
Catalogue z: 0.777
